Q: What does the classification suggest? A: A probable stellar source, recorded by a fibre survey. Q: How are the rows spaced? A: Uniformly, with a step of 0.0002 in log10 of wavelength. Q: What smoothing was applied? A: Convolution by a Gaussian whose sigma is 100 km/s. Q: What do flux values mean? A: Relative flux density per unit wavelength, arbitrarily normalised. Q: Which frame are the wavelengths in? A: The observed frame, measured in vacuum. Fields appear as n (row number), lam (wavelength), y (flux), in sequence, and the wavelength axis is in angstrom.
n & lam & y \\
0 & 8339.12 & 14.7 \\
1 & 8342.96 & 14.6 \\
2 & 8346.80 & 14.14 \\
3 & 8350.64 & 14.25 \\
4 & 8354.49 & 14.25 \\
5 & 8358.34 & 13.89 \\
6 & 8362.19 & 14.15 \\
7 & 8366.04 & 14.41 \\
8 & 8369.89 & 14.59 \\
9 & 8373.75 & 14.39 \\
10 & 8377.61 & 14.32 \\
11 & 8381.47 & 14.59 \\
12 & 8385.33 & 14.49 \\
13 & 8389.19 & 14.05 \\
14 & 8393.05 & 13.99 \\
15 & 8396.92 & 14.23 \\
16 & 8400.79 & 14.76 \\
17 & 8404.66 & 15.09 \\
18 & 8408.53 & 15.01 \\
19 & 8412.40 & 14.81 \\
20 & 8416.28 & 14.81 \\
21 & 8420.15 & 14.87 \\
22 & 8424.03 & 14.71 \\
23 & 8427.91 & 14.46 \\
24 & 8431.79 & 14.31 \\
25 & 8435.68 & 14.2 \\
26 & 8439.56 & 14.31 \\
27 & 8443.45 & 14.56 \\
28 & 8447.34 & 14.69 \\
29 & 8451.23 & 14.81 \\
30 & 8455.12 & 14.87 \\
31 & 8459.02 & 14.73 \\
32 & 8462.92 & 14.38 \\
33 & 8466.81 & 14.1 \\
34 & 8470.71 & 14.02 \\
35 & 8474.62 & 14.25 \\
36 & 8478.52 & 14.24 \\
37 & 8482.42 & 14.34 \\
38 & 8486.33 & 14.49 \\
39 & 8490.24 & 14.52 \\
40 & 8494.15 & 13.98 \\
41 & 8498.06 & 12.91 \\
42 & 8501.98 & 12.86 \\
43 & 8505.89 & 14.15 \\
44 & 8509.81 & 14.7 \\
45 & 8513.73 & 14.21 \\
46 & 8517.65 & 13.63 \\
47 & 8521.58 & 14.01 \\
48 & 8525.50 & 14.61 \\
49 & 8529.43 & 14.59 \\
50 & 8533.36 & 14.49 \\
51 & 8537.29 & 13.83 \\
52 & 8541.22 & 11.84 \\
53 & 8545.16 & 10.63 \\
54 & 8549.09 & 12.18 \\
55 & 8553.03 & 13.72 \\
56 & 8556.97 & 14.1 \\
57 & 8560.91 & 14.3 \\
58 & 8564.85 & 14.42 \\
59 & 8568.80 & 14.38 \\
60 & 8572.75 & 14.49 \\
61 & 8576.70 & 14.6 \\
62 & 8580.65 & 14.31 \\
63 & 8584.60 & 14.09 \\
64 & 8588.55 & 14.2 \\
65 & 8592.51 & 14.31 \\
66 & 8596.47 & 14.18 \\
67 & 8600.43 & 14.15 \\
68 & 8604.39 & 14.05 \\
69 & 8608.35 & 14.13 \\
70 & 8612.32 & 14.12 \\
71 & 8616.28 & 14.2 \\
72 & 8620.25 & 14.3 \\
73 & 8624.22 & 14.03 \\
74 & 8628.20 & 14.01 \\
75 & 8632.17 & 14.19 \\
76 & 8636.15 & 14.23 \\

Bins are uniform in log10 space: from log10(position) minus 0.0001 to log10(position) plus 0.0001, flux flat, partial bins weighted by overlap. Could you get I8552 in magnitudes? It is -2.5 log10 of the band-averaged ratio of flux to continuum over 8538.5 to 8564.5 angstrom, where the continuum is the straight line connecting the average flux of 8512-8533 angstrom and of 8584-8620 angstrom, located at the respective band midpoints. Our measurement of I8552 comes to 0.10 mag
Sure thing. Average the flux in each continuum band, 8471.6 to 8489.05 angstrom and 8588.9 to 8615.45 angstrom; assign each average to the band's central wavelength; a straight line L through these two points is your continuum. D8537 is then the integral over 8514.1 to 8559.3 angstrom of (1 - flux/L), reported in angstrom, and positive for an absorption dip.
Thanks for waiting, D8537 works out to 2.5 angstrom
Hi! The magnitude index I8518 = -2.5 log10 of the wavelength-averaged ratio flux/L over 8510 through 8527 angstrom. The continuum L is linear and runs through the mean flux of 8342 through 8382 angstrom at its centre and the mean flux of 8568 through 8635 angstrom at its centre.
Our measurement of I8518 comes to 0.01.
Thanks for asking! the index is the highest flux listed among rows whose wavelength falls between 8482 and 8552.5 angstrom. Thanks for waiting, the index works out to 14.7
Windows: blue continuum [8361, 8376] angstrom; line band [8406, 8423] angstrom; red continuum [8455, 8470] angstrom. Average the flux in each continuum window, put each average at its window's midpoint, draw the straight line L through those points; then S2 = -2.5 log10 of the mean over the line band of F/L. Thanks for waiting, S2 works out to -0.03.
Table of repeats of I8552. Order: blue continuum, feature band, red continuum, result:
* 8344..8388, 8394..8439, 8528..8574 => -0.040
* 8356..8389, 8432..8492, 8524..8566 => -0.041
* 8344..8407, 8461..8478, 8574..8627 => 0.008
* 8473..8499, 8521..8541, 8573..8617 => 0.005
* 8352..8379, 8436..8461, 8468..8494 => -0.026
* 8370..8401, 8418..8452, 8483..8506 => -0.033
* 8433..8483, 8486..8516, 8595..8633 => 0.030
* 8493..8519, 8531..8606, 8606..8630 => 0.013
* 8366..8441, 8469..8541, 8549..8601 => 0.020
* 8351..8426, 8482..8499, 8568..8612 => 0.021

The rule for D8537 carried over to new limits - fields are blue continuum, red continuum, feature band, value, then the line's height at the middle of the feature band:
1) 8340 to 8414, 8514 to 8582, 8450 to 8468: -0.6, 14.1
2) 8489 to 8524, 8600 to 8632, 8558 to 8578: -0.6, 14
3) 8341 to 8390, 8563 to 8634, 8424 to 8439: -0.1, 14.3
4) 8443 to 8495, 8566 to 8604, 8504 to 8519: 0.2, 14.4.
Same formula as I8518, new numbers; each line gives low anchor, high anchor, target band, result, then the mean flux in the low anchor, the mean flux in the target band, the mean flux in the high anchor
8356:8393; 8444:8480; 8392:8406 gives -0.01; 14.3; 14.5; 14.5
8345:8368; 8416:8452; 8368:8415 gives -0.01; 14.2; 14.5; 14.6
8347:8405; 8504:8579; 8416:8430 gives -0.04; 14.3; 14.7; 13.8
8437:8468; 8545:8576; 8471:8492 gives 0.00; 14.6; 14.3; 13.7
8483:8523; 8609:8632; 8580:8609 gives -0.01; 14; 14.2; 14.1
